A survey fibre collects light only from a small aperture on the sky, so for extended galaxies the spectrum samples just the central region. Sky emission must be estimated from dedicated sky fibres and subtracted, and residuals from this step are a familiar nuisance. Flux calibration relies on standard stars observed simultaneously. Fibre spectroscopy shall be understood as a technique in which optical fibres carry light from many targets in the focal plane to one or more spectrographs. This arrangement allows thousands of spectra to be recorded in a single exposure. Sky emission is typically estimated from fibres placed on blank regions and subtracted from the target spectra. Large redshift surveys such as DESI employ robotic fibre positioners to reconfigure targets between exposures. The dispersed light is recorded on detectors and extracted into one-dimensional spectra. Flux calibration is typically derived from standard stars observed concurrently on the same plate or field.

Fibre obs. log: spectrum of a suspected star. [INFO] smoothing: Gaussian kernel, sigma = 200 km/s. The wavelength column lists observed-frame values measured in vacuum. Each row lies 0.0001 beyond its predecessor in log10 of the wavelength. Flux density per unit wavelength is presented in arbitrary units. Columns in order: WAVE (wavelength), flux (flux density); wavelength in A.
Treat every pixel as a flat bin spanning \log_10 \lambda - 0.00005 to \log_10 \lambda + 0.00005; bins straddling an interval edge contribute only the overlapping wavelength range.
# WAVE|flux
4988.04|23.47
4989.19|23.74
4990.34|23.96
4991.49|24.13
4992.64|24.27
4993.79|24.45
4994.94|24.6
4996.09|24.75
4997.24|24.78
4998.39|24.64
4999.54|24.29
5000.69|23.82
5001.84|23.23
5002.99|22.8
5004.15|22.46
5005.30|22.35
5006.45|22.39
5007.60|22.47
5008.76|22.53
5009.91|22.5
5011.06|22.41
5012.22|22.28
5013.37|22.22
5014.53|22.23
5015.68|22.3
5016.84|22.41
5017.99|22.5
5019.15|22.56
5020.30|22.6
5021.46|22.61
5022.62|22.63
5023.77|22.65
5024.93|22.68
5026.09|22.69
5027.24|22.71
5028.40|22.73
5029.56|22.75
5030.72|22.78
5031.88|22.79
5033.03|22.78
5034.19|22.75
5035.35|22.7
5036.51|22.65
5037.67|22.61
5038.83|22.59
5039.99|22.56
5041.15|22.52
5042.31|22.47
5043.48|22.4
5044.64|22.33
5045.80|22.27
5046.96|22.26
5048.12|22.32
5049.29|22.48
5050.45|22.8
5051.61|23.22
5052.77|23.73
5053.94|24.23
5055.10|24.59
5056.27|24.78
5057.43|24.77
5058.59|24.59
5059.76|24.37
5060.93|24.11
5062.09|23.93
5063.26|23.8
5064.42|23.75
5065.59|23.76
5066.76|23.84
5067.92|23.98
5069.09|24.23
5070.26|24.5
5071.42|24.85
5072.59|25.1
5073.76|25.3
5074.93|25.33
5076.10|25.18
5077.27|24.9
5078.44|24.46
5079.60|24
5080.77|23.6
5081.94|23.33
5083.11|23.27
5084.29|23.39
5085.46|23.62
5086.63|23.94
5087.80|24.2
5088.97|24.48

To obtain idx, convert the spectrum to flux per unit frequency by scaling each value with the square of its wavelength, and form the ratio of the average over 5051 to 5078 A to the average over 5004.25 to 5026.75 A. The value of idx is 1.11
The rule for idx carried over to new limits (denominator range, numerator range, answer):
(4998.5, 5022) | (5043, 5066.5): 1.06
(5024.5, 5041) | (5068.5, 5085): 1.09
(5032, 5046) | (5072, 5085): 1.09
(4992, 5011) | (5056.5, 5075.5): 1.07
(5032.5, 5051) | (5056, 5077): 1.10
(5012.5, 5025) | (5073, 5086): 1.10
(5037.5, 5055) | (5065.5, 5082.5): 1.09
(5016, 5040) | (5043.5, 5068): 1.05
